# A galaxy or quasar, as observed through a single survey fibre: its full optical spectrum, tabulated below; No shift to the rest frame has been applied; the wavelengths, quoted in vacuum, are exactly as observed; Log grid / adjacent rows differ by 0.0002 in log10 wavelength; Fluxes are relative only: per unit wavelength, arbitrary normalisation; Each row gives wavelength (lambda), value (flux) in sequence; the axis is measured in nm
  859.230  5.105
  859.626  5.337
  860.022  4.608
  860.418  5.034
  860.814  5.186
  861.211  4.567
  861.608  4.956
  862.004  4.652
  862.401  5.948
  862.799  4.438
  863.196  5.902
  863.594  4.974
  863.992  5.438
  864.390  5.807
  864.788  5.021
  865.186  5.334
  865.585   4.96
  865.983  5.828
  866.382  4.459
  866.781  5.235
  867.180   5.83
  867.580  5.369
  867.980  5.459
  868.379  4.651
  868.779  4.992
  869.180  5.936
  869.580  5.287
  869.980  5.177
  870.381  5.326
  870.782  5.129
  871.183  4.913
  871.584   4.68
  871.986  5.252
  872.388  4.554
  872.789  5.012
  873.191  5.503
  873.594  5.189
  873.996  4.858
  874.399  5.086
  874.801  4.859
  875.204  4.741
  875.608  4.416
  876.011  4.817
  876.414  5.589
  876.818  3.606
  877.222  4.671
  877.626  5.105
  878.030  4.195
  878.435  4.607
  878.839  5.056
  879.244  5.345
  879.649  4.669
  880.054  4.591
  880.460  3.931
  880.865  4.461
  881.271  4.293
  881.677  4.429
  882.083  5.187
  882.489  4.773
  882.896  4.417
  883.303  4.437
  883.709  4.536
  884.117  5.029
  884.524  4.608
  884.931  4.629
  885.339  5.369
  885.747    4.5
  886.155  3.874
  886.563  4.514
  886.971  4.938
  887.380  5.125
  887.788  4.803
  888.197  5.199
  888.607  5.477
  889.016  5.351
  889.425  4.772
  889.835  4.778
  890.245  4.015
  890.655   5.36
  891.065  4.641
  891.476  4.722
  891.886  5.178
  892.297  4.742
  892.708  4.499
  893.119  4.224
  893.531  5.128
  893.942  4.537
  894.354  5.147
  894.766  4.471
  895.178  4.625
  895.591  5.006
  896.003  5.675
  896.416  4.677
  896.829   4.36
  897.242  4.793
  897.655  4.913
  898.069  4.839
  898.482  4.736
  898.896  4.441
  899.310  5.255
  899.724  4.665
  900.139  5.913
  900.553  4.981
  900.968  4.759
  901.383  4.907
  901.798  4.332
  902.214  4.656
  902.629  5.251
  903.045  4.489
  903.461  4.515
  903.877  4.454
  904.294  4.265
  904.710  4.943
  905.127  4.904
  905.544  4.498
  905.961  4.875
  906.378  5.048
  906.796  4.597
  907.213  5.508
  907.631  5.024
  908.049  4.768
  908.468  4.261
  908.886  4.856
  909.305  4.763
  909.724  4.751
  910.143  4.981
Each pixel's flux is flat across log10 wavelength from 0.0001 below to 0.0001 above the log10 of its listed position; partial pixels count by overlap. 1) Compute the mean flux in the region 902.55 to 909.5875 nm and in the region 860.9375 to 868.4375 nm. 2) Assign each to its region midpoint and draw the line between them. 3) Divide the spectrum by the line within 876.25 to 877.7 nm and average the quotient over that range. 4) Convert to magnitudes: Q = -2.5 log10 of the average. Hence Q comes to 0.09 mag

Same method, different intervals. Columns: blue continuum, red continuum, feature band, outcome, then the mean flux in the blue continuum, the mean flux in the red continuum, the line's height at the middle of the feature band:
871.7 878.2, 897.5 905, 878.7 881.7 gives 0.05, 4.84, 4.8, 4.83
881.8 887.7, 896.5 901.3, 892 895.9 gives 0.02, 4.71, 4.87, 4.82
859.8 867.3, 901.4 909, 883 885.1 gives 0.07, 5.16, 4.74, 4.95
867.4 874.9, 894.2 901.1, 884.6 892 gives 0.03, 5.12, 4.9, 4.98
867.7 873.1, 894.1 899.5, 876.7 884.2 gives 0.09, 5.12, 4.84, 5.01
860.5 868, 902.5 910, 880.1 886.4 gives 0.10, 5.22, 4.76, 5.01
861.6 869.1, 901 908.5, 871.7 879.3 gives 0.06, 5.24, 4.75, 5.12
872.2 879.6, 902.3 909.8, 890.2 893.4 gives 0.02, 4.84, 4.76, 4.8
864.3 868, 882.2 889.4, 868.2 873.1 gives 0.02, 5.31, 4.8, 5.19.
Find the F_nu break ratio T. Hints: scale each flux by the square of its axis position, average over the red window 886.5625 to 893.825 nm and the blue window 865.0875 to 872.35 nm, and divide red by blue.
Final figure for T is 1.0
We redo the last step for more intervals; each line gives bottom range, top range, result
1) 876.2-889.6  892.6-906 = 1.05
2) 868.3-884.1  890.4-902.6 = 1.05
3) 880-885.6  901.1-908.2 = 1.08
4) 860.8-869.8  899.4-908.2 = 1.01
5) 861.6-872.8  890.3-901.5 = 1.00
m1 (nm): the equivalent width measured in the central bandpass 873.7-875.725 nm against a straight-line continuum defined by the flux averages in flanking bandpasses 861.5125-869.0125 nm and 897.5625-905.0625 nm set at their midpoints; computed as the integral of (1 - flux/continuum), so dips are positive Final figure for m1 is 0.115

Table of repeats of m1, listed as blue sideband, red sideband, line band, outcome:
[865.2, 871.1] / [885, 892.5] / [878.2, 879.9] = 0.05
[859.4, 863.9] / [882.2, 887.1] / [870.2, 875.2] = -0.16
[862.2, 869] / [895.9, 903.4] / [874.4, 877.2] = 0.24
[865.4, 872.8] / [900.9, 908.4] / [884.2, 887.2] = 0.19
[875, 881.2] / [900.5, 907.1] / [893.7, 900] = -0.16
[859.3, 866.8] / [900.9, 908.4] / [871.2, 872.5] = 0.05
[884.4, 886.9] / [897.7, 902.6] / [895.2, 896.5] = -0.08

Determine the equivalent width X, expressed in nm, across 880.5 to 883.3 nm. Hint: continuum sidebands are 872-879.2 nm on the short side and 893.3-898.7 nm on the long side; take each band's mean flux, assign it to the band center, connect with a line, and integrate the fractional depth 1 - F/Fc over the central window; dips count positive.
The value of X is 0.170 nm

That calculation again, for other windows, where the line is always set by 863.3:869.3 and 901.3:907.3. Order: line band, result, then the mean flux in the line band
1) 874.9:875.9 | 0.10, 4.63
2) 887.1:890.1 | -0.05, 5.05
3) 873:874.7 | 0.01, 5.14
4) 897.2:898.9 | 0.02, 4.78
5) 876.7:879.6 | 0.24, 4.69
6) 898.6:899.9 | 0.01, 4.79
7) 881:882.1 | 0.12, 4.53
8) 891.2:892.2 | 0.00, 4.91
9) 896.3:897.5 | 0.05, 4.62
